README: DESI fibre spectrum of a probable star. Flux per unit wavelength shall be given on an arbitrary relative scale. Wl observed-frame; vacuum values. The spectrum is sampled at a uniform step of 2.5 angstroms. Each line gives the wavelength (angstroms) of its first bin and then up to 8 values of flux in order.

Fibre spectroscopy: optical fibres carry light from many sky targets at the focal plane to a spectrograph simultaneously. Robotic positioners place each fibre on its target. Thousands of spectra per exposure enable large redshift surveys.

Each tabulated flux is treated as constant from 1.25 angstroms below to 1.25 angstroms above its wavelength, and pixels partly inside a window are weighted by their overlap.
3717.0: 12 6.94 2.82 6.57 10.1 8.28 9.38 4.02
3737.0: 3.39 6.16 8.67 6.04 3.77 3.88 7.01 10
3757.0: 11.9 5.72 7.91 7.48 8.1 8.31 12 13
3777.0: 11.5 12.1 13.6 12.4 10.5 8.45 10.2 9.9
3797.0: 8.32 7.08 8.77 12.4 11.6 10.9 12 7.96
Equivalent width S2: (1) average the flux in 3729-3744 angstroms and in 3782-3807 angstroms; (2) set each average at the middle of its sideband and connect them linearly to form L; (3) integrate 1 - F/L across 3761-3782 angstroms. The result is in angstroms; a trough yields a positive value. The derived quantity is -3.8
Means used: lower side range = 6.54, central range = 10.3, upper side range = 10.1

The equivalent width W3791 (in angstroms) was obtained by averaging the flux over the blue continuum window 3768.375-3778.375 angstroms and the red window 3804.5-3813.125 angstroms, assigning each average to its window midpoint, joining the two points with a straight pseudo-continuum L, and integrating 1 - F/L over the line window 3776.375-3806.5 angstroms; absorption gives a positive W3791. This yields 2.61 angstroms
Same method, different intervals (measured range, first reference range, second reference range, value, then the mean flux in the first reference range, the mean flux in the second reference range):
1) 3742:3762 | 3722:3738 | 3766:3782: 4.2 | 6.69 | 11.1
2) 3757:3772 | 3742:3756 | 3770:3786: 2.0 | 6.47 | 12.2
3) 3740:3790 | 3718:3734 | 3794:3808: -3.0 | 7.27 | 9.63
